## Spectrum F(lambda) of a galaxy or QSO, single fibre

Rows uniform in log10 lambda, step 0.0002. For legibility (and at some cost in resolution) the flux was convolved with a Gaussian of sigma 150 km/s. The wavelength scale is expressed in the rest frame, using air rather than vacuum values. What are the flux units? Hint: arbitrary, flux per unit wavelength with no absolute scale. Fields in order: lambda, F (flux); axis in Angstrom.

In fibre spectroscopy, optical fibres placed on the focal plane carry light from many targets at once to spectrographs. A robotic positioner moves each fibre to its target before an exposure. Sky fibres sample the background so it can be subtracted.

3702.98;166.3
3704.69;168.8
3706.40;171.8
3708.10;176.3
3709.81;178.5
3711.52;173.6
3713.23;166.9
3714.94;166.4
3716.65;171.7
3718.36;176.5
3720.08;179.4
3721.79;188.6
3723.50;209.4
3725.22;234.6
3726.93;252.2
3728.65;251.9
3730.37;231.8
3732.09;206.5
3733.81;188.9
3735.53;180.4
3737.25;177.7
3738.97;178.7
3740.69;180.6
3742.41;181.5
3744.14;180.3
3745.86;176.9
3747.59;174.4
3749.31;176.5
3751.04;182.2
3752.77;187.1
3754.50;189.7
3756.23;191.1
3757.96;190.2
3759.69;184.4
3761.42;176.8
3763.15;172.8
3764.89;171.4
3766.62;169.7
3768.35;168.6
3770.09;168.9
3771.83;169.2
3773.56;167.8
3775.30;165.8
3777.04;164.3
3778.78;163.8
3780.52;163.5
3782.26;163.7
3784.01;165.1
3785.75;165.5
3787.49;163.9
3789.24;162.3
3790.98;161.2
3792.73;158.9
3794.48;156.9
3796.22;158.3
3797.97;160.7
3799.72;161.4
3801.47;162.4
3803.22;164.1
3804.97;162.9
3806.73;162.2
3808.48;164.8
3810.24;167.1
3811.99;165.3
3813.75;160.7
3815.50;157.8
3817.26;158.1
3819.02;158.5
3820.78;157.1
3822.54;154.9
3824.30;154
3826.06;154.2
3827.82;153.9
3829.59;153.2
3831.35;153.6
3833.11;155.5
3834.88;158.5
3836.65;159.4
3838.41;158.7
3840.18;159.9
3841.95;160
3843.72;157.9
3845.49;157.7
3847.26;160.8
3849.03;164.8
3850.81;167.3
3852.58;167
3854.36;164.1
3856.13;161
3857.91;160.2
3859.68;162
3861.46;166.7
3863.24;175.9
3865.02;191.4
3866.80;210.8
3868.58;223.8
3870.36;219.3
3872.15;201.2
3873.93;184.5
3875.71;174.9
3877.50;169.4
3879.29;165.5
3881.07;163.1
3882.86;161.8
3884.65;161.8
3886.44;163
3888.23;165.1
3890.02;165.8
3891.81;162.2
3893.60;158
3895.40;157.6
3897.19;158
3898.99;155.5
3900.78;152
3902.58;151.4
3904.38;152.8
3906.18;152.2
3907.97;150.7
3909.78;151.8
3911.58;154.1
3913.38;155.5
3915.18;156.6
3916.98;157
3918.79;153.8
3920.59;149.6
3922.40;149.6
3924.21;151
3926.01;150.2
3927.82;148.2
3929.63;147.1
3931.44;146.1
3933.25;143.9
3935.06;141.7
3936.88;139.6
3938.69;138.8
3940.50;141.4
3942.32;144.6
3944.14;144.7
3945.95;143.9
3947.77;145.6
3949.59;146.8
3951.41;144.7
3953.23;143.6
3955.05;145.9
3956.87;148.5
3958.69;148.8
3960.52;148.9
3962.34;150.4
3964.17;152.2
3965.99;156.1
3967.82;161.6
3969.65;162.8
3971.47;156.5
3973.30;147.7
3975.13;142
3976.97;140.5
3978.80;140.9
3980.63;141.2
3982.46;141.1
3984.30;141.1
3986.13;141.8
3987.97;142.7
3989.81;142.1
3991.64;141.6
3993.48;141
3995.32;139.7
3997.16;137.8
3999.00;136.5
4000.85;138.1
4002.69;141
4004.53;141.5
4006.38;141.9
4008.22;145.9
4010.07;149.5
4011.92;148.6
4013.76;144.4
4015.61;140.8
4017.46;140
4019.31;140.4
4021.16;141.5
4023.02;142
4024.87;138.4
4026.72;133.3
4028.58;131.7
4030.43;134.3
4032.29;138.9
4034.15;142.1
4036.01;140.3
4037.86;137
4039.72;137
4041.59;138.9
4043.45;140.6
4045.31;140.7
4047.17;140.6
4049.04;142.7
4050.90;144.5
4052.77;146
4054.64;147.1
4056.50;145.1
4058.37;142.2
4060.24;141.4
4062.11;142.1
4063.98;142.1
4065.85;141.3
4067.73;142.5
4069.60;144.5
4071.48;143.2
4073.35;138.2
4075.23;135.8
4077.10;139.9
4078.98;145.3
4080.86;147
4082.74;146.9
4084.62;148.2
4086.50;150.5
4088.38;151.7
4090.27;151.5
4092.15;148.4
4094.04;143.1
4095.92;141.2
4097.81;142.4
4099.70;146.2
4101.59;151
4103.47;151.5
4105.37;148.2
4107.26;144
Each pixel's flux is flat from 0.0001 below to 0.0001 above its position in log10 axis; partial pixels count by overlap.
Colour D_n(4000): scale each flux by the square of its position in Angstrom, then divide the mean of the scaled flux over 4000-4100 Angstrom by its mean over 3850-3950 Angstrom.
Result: 0.96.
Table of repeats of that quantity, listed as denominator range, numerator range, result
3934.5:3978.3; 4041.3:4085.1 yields 1.02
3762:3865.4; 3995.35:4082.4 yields 0.97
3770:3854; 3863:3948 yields 1.04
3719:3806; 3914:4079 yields 0.91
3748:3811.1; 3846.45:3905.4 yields 1.06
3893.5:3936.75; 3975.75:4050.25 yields 0.97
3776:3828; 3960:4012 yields 0.99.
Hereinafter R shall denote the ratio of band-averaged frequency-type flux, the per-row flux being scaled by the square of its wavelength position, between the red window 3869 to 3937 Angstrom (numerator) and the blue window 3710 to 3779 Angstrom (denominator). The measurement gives 0.94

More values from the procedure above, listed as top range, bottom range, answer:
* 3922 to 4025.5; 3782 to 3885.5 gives 0.94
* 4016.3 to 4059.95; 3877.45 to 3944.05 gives 0.98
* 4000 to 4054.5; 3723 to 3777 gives 0.87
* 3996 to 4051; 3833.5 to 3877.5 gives 0.88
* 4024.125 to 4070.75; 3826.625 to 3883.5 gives 0.91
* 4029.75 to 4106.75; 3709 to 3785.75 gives 0.93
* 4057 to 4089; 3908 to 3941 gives 1.04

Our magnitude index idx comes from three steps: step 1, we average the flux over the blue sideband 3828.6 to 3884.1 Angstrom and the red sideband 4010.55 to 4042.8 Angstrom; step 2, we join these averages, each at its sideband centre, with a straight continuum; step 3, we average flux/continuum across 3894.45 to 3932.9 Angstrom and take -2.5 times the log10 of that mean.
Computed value 0.05 mag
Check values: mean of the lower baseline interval 171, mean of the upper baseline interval 140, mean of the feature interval 152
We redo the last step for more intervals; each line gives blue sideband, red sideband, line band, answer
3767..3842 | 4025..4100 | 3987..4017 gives 0.035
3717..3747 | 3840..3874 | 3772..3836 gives 0.155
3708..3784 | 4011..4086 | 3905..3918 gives 0.044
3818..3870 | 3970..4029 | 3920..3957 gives 0.042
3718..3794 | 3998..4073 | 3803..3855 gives 0.076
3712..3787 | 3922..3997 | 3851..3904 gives -0.071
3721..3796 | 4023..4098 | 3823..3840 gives 0.107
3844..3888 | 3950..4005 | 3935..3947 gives 0.093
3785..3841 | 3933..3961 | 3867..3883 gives -0.221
